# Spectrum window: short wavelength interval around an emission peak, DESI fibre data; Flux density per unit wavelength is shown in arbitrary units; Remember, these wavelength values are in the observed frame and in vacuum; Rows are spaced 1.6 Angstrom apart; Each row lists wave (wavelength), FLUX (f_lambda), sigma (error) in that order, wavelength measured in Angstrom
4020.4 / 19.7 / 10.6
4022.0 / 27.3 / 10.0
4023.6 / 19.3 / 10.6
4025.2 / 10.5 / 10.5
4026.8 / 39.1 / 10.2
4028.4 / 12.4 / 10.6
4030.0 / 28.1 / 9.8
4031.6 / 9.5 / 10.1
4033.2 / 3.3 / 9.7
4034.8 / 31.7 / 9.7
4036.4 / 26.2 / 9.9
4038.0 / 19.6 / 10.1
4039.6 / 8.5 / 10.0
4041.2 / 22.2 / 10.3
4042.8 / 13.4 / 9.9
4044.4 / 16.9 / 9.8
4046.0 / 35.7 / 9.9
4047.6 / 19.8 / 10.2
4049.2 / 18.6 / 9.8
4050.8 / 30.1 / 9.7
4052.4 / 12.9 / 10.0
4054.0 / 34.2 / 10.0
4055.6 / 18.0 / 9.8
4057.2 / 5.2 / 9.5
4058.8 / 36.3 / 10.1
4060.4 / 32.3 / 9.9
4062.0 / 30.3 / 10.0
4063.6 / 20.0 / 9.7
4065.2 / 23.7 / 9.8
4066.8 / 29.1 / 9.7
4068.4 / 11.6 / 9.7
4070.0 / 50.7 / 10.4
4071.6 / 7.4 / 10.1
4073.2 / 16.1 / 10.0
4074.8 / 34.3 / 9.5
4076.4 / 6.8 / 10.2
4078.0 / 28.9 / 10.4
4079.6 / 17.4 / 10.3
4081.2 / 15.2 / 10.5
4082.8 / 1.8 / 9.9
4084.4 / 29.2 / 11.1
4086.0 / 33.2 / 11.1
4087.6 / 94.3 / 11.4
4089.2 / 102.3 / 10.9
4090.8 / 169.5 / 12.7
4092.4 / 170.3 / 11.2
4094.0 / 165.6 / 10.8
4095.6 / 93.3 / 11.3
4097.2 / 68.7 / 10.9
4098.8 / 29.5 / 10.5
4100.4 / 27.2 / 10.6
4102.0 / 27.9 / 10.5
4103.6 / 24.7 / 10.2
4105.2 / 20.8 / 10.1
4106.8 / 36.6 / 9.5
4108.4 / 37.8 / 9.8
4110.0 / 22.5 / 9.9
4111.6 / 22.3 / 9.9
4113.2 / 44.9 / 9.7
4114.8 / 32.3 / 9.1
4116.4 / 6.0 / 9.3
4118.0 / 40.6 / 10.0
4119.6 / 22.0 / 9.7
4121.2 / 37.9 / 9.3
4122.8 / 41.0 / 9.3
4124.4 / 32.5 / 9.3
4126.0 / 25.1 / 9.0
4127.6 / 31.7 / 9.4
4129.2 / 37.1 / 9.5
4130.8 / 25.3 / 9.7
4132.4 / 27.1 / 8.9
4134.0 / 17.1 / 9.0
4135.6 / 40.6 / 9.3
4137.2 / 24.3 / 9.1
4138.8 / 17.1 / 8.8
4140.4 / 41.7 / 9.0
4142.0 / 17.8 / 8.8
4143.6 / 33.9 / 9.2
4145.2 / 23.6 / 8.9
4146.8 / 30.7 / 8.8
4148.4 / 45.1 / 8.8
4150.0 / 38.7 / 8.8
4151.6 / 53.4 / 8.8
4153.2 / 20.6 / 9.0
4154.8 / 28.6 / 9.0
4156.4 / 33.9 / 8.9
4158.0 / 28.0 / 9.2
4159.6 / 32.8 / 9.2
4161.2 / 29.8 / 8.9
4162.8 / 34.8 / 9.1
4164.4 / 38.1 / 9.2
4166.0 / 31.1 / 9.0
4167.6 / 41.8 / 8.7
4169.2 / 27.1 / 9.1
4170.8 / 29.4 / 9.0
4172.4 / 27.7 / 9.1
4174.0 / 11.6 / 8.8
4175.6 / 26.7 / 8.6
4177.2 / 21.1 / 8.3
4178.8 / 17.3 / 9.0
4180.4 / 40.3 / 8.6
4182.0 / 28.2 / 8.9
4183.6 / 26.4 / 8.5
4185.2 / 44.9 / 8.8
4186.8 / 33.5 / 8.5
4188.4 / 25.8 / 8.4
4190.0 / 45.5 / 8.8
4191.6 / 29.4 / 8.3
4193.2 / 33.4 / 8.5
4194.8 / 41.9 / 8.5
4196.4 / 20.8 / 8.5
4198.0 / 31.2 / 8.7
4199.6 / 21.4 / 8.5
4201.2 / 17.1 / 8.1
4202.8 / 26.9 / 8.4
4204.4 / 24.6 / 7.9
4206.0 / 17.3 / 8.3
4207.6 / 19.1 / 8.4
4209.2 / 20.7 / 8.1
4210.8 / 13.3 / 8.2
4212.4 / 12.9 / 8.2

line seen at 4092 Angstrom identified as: [O II]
